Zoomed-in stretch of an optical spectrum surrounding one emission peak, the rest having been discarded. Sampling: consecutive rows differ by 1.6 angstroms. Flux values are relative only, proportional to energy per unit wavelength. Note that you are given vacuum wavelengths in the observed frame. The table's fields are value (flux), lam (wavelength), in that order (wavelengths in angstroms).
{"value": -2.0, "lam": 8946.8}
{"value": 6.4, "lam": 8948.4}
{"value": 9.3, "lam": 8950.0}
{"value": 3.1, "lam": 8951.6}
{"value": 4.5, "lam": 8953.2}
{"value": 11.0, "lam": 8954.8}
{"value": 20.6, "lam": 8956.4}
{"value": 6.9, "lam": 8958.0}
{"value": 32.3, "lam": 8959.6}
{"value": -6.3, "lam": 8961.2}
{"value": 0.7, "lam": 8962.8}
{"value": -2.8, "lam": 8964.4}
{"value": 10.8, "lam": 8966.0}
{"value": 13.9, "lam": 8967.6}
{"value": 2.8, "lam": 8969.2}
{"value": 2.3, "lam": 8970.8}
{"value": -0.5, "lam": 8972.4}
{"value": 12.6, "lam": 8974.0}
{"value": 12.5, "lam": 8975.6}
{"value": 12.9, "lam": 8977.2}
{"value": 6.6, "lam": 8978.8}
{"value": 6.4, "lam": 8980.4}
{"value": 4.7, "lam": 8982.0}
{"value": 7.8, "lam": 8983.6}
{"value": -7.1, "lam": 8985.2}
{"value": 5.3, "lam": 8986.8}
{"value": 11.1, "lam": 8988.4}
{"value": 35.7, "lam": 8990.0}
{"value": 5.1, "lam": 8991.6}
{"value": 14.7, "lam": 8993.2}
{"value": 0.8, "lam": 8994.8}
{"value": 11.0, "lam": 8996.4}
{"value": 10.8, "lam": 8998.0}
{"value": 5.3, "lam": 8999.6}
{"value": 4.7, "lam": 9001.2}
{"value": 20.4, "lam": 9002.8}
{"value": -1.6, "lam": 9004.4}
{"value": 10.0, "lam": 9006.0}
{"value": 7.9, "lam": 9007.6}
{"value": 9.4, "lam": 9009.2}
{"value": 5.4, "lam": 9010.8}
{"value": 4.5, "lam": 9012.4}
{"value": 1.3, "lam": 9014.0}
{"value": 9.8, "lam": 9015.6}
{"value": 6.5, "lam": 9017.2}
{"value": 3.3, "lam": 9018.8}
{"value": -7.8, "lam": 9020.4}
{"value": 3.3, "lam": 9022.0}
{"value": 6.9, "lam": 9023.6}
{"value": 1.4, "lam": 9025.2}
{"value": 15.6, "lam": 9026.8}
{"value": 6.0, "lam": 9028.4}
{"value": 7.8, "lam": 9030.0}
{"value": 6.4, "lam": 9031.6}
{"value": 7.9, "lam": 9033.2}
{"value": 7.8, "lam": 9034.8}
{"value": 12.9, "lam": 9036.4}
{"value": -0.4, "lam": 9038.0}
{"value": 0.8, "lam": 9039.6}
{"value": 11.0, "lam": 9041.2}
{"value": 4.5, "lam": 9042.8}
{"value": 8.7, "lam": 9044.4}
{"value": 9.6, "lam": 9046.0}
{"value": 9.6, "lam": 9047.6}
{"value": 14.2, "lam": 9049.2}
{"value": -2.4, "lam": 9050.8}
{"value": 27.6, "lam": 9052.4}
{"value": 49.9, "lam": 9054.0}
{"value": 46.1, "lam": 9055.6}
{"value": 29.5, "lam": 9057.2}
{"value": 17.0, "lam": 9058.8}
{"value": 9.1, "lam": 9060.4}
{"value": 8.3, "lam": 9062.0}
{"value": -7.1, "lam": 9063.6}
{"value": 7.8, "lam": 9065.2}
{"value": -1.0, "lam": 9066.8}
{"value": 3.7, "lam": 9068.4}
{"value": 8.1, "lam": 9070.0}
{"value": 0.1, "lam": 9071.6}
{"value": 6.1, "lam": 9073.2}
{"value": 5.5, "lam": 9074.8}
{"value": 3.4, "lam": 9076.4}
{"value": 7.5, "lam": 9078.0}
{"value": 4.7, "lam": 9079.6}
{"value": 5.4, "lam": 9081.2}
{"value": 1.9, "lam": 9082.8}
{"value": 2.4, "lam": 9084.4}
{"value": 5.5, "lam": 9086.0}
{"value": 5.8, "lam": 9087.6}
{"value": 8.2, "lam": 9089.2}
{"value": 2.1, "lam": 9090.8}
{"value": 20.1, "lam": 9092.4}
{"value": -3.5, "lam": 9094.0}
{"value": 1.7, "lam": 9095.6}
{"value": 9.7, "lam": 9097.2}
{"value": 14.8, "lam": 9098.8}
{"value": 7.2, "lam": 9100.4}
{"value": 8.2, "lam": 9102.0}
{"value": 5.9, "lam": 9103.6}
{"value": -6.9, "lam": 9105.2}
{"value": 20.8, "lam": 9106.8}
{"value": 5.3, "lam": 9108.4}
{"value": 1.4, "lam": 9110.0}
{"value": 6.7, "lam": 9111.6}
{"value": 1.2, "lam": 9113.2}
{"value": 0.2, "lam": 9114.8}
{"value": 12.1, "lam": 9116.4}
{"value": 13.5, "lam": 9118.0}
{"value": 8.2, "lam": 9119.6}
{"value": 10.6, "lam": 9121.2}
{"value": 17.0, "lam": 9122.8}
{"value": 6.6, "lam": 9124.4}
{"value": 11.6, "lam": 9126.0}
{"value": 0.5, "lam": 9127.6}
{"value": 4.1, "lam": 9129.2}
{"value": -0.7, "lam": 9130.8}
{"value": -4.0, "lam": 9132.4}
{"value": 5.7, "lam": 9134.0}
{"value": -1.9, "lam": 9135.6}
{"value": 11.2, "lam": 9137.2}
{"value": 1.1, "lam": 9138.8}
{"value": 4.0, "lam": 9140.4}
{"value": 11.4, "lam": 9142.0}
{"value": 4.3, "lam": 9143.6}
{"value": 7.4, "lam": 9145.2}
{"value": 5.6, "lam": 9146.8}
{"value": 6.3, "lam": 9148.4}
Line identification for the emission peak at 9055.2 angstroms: H-beta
